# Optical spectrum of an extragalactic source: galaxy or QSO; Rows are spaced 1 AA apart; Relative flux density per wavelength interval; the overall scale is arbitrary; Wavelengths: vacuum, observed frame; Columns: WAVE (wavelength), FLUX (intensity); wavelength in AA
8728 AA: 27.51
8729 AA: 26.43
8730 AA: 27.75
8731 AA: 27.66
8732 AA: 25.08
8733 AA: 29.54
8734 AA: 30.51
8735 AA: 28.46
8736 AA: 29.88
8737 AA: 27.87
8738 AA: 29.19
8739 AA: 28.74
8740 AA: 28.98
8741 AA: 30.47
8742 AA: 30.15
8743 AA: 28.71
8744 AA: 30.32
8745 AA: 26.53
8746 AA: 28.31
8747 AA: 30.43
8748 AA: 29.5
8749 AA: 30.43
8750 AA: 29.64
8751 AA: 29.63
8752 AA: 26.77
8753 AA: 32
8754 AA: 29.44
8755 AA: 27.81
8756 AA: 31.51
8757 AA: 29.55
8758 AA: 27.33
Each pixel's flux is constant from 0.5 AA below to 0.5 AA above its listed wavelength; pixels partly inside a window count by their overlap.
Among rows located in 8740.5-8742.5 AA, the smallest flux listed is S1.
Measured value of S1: 30.15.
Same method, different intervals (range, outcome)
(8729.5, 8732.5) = 25.08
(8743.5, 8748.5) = 26.53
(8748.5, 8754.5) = 26.77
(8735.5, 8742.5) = 27.87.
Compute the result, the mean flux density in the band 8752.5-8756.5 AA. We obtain 30.2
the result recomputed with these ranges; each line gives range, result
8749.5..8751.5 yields 29.6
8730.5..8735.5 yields 28.2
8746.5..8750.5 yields 30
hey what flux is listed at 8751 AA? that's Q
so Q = 29.63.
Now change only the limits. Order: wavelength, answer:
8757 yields 29.55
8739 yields 28.74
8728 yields 27.51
